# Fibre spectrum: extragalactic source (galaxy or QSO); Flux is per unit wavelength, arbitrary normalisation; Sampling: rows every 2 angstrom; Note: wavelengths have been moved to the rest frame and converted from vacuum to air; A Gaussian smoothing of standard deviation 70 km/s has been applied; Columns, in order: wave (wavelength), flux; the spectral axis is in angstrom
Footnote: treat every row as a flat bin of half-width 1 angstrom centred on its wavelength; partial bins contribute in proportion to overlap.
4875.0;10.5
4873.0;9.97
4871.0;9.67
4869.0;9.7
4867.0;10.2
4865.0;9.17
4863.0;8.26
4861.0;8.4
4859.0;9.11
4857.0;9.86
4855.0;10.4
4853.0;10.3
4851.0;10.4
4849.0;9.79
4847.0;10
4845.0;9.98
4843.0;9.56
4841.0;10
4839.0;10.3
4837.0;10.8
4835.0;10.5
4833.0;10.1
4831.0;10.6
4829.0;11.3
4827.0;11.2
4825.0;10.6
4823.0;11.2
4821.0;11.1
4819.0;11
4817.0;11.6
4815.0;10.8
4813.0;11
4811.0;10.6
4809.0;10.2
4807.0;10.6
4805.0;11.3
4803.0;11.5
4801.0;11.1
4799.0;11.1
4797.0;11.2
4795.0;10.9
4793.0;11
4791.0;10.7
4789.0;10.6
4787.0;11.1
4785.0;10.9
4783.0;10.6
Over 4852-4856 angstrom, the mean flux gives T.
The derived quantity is 10.4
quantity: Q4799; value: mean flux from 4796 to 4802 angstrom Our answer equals 11.1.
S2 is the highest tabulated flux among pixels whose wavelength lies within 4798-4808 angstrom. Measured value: 11.5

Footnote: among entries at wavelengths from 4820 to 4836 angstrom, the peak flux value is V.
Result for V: 11.3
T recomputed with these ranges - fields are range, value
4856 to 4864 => 8.91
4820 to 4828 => 11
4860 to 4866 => 8.61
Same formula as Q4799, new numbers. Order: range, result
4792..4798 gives 11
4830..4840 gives 10.5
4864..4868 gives 9.68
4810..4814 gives 10.8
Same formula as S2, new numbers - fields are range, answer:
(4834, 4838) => 10.8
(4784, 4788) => 11.1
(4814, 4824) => 11.6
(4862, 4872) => 10.2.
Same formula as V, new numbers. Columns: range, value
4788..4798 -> 11.2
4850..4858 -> 10.4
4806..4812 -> 10.6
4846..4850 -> 10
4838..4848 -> 10.3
